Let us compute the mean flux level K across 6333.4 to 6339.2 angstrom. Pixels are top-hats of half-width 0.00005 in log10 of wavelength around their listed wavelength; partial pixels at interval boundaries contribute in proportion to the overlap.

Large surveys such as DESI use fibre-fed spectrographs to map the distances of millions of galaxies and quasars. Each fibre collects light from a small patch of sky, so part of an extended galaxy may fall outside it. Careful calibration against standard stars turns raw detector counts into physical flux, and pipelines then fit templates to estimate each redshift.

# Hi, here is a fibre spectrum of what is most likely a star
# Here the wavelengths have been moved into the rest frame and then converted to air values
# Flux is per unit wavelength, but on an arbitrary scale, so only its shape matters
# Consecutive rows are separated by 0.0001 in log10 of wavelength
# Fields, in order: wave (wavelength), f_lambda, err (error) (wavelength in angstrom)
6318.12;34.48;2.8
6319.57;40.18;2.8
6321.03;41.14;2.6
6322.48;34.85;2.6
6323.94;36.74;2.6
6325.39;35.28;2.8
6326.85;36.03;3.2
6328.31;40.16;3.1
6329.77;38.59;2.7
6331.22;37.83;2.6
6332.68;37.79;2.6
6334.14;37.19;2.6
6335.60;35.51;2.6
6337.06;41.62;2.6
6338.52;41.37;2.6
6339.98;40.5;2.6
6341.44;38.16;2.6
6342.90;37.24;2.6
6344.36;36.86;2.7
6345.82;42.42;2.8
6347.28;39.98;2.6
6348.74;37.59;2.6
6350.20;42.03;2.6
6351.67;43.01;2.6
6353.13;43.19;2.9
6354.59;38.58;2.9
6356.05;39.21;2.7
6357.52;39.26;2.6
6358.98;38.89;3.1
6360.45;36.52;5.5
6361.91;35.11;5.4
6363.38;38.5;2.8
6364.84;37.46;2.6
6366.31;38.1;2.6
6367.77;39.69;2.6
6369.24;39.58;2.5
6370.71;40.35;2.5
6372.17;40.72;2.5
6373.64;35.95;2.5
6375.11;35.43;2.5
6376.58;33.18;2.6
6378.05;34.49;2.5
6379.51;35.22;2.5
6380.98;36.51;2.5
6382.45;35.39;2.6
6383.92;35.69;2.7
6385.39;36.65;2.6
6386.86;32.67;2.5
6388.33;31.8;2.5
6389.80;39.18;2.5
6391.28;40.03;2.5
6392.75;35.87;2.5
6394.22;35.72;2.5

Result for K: 38.9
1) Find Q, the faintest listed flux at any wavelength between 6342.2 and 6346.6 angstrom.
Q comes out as 36.86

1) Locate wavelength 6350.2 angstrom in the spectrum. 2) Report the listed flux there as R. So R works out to 42.03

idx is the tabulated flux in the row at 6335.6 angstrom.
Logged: 35.51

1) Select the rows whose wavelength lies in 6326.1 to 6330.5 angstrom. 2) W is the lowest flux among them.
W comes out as 36.03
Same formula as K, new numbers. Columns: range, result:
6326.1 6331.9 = 38.1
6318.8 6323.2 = 38.7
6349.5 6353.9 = 42.7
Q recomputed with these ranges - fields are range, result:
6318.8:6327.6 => 34.85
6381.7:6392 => 31.8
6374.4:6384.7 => 33.18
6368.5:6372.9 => 39.58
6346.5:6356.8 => 37.59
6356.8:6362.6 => 35.11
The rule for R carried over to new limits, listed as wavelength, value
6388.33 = 31.8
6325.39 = 35.28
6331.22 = 37.83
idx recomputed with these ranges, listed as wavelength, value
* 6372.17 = 40.72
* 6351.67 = 43.01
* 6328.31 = 40.16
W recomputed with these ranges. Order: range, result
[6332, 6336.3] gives 35.51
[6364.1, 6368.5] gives 37.46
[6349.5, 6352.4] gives 42.03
